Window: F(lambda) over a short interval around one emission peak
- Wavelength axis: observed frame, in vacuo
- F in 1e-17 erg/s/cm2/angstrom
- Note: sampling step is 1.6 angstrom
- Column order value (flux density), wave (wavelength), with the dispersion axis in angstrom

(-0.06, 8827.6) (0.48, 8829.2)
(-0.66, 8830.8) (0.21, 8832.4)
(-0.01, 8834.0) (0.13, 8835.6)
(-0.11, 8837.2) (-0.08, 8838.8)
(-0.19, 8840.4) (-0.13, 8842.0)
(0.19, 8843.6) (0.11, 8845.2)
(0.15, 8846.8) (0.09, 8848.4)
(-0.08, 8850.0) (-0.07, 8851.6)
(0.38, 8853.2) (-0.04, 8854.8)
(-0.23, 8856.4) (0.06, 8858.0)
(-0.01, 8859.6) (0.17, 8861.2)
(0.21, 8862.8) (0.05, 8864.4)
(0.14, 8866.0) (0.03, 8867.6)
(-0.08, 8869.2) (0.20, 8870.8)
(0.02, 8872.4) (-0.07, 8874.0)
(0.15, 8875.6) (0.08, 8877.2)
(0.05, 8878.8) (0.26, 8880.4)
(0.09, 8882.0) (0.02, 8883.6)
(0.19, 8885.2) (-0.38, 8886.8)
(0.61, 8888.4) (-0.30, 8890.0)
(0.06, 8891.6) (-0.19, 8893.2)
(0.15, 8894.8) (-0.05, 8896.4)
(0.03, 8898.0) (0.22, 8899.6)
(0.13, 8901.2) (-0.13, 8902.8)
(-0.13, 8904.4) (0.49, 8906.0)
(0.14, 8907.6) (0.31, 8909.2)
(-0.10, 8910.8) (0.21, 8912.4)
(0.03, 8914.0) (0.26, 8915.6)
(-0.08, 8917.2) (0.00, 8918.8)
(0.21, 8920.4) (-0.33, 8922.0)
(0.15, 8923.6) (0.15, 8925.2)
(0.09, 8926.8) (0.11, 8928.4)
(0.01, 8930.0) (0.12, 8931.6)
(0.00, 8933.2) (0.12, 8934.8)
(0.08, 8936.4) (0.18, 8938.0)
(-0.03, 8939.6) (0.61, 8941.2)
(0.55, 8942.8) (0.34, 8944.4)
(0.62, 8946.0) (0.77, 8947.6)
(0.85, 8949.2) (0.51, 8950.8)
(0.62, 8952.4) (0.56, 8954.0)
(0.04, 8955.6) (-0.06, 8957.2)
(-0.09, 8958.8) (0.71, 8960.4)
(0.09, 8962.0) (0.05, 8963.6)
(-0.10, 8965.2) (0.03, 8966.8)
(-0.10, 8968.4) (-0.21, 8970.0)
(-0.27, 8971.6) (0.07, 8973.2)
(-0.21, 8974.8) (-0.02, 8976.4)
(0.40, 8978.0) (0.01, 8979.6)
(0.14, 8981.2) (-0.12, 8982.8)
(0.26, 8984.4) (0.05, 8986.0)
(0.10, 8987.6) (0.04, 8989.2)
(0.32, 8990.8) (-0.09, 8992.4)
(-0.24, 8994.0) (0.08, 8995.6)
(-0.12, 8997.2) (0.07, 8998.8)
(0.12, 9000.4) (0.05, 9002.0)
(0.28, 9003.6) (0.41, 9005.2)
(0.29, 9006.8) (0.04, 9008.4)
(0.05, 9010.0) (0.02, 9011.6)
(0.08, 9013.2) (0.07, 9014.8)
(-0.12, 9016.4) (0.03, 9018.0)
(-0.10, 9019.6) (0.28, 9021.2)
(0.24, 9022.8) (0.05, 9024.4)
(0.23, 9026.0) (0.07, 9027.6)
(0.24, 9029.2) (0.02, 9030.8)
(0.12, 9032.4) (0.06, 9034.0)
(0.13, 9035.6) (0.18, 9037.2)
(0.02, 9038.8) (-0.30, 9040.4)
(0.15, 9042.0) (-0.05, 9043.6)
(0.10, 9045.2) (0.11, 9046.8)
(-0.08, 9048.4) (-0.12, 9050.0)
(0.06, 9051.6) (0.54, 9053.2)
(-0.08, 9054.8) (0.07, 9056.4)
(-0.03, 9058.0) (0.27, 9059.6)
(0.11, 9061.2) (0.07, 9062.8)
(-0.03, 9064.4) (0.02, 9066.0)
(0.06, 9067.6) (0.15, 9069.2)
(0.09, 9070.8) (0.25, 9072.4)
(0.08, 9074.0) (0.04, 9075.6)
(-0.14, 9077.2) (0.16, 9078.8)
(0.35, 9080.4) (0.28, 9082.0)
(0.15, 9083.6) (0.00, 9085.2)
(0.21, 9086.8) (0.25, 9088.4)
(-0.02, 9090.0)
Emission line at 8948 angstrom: [O II]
